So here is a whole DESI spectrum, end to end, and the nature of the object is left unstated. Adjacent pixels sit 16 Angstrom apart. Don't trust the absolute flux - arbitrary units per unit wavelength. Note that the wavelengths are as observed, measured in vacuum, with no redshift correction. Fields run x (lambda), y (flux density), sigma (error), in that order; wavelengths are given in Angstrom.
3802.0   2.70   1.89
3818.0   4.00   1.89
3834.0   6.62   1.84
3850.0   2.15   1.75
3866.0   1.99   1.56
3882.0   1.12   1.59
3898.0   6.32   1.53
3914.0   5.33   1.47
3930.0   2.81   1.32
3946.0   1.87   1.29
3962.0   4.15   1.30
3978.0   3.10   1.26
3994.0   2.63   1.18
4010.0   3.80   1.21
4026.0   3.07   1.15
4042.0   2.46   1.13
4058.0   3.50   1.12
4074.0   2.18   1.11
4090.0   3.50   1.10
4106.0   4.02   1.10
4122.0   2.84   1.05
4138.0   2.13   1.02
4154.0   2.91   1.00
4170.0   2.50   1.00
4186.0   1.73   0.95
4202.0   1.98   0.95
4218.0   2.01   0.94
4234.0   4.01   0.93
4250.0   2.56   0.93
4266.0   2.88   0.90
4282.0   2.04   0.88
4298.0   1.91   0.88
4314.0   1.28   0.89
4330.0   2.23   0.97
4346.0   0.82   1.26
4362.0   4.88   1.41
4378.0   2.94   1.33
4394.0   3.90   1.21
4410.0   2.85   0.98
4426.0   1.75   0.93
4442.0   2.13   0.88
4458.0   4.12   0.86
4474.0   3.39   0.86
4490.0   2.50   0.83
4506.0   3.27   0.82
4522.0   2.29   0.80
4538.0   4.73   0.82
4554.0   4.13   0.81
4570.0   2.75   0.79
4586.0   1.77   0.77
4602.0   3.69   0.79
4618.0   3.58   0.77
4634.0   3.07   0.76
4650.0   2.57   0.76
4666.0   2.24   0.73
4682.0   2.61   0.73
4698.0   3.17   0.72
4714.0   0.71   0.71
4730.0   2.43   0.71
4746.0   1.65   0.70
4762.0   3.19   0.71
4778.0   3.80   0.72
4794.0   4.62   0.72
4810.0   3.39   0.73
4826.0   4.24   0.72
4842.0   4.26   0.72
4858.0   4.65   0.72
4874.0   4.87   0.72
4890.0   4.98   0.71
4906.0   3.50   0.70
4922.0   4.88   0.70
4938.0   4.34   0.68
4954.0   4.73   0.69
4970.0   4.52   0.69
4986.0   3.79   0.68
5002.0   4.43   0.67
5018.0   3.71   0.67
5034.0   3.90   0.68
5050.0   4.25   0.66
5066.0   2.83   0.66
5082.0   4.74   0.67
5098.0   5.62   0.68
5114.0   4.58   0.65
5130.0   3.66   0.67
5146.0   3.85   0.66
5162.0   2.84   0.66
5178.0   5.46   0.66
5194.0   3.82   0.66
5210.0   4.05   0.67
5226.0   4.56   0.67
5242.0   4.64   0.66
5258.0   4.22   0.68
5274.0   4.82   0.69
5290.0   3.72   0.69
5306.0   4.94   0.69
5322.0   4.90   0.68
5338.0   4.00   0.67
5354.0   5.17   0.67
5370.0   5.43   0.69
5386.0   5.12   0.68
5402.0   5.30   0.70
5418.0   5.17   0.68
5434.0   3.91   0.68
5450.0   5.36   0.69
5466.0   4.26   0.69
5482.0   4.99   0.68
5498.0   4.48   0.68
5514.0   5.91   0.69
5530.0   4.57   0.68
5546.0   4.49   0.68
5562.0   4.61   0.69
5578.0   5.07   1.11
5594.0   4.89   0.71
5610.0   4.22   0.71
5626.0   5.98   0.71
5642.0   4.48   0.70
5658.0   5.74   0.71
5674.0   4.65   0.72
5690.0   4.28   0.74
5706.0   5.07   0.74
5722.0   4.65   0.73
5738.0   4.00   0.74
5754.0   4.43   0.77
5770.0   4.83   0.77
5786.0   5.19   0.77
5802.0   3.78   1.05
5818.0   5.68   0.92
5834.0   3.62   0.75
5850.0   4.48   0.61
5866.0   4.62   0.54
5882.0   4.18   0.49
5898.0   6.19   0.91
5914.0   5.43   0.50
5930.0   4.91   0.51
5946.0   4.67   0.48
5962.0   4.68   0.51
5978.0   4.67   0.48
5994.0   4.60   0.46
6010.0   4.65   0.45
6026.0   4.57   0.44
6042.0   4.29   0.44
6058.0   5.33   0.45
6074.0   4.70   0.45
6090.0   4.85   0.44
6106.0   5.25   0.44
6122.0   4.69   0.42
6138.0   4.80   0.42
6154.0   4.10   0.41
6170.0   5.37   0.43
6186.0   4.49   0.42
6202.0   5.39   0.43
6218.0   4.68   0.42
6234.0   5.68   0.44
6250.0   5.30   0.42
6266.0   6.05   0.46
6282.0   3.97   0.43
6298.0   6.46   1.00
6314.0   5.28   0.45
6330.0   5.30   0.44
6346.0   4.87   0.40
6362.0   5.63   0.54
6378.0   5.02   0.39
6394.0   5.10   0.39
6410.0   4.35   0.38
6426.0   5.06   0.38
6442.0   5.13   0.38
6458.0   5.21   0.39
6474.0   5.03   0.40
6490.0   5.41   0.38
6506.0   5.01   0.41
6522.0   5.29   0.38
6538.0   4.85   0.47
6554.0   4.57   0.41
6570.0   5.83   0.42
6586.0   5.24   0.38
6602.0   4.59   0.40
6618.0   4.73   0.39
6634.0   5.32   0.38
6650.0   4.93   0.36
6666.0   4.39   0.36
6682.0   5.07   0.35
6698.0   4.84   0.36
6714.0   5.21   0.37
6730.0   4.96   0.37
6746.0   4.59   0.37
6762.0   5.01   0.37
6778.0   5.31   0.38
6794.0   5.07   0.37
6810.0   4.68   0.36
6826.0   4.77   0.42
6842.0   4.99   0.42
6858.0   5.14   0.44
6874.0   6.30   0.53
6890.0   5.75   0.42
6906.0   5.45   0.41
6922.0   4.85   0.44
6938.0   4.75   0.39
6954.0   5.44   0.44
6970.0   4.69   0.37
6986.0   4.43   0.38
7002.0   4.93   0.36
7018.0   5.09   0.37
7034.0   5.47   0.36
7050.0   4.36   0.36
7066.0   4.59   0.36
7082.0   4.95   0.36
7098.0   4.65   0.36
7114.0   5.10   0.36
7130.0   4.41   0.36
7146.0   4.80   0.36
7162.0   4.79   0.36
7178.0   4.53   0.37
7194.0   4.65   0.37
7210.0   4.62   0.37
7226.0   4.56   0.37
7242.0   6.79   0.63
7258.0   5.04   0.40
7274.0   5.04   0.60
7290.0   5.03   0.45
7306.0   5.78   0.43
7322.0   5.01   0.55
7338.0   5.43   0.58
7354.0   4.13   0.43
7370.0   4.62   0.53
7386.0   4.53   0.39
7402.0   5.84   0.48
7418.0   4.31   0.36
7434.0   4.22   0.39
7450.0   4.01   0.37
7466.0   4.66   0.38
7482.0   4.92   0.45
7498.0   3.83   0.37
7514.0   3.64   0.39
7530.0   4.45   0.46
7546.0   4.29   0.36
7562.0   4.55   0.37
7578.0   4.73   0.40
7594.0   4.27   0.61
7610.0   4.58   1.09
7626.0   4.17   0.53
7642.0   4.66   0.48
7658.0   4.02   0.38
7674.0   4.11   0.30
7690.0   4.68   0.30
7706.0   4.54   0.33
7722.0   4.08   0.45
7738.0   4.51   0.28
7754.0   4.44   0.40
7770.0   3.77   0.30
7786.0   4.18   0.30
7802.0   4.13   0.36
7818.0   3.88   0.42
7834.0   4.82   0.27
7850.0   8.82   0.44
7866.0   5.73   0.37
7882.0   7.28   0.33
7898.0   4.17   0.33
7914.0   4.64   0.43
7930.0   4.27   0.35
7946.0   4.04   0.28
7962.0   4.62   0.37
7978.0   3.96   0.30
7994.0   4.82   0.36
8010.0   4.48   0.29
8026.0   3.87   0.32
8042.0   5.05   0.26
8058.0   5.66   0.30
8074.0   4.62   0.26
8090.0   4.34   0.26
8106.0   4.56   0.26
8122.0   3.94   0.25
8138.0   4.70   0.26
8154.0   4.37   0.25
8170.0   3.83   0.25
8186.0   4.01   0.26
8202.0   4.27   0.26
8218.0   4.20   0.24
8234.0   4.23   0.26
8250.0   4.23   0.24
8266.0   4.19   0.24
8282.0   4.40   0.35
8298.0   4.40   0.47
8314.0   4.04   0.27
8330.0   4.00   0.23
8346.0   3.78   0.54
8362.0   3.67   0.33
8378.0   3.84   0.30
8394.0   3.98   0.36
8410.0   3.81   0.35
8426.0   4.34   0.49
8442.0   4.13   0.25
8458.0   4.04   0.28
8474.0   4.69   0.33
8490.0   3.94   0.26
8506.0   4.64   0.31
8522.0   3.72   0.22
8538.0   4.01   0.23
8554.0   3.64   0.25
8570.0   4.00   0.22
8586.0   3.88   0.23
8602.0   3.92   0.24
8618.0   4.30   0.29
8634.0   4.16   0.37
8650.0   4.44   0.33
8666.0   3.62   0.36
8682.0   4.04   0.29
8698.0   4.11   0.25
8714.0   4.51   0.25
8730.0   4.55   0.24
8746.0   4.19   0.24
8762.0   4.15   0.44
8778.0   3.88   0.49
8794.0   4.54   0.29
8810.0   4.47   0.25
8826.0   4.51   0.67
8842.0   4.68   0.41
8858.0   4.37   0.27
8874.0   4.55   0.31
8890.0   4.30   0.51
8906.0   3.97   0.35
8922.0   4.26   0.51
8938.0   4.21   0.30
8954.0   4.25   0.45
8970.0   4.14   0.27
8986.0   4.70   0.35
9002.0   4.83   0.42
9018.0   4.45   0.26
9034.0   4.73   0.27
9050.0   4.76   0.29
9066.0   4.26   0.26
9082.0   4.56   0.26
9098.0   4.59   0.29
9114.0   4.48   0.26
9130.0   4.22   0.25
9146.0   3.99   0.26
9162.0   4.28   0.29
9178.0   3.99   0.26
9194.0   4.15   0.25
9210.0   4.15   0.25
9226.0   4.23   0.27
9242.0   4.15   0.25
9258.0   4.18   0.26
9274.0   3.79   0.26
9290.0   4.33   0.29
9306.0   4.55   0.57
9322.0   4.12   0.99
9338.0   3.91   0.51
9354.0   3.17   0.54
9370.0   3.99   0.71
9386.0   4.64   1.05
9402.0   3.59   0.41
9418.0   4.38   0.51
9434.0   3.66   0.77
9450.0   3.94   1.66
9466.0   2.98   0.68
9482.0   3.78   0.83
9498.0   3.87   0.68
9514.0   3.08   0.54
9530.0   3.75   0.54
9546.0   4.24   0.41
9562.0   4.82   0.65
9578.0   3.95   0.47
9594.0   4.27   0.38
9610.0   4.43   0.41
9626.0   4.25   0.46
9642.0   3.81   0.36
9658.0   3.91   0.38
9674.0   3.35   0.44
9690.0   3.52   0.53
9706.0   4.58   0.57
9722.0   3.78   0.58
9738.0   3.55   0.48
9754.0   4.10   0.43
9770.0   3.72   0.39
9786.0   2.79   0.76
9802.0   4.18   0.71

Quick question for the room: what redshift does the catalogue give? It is 0.20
